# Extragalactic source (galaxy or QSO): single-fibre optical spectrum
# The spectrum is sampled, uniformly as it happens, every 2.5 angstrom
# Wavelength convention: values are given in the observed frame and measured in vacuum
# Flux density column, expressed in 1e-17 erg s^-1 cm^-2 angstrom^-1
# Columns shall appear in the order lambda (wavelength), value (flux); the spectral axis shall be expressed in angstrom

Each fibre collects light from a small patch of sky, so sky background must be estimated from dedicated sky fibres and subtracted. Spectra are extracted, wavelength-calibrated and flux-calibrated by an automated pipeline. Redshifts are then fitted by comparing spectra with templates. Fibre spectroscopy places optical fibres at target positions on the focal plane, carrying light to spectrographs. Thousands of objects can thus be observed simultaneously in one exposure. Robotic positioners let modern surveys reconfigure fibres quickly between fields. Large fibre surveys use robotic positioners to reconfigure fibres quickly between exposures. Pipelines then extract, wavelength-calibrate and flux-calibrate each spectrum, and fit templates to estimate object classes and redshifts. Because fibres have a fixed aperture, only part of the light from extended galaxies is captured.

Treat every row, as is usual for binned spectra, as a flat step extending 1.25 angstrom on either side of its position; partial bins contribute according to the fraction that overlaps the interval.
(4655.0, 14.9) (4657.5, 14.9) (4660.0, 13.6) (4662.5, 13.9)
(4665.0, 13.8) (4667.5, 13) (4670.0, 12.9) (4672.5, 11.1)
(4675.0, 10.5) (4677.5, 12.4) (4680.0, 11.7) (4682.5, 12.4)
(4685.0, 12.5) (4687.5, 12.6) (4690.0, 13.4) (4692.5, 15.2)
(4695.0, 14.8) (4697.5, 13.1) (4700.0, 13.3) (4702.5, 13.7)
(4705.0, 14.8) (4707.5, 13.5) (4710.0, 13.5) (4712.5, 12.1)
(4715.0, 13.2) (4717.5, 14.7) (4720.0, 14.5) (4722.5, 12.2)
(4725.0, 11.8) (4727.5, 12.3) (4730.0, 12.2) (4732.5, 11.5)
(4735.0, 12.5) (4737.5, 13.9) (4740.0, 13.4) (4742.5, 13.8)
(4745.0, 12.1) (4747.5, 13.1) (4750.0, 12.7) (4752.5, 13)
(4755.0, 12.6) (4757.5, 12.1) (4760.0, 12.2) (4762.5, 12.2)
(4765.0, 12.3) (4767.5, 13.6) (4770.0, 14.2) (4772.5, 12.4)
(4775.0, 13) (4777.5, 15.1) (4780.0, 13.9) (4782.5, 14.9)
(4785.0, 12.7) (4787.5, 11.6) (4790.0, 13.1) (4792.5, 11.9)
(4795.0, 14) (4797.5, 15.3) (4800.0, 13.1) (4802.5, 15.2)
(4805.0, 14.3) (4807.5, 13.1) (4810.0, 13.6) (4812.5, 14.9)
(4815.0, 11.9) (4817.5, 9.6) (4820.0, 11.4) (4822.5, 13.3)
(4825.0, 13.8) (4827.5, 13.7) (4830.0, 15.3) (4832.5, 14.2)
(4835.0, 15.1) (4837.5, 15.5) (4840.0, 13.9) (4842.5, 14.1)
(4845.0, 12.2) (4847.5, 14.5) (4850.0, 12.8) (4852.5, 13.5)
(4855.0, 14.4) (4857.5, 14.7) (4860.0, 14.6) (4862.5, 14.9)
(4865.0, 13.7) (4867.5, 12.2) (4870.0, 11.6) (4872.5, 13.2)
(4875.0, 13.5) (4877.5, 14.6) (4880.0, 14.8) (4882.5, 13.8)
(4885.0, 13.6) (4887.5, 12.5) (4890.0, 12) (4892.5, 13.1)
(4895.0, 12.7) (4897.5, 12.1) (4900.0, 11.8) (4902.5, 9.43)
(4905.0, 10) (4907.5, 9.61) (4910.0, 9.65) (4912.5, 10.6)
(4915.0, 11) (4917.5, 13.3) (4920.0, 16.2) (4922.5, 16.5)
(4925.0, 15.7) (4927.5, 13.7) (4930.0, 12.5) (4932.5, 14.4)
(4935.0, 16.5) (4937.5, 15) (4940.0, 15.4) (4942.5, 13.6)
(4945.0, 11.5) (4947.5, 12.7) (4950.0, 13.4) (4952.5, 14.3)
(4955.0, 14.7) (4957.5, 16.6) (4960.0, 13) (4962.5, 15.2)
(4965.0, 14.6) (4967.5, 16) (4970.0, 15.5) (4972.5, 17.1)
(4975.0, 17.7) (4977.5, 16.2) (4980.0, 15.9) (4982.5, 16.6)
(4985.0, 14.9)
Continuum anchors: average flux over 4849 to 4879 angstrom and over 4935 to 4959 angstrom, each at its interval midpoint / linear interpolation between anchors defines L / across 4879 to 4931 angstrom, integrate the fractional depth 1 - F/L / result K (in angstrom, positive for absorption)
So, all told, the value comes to 5.07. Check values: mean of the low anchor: 13.7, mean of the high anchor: 14.2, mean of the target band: 12.6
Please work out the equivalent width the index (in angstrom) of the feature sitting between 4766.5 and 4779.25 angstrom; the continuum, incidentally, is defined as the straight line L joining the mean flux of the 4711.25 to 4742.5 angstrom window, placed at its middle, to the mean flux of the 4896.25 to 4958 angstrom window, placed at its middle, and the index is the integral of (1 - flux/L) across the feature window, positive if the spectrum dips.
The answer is -0.7 angstrom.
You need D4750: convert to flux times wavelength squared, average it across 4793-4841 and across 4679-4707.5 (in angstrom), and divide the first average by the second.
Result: 1.08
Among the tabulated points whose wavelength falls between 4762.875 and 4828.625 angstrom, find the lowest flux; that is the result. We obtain 9.6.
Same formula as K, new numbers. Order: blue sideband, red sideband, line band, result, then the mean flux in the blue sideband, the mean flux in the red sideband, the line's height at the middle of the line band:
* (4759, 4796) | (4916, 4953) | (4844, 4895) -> 1.2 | 13.1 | 14.3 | 13.8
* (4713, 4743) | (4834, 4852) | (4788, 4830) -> 1.2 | 13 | 14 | 13.7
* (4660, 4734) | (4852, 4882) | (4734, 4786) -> 0.7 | 13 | 13.8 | 13.3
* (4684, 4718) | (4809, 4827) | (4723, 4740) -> 1.2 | 13.6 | 12.7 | 13.3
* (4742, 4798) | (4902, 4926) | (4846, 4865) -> -2.3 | 13.1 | 12.2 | 12.6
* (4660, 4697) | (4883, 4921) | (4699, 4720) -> -1.5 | 12.9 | 11.8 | 12.8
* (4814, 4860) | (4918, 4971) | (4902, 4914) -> 3.7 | 13.6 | 14.6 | 14.3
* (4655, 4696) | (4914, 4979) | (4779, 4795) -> 0.8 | 13.1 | 14.7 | 13.8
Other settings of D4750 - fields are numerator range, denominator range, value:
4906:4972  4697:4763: 1.17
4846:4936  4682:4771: 1.08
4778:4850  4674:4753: 1.09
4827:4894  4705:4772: 1.12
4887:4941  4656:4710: 1.07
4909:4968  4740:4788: 1.15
